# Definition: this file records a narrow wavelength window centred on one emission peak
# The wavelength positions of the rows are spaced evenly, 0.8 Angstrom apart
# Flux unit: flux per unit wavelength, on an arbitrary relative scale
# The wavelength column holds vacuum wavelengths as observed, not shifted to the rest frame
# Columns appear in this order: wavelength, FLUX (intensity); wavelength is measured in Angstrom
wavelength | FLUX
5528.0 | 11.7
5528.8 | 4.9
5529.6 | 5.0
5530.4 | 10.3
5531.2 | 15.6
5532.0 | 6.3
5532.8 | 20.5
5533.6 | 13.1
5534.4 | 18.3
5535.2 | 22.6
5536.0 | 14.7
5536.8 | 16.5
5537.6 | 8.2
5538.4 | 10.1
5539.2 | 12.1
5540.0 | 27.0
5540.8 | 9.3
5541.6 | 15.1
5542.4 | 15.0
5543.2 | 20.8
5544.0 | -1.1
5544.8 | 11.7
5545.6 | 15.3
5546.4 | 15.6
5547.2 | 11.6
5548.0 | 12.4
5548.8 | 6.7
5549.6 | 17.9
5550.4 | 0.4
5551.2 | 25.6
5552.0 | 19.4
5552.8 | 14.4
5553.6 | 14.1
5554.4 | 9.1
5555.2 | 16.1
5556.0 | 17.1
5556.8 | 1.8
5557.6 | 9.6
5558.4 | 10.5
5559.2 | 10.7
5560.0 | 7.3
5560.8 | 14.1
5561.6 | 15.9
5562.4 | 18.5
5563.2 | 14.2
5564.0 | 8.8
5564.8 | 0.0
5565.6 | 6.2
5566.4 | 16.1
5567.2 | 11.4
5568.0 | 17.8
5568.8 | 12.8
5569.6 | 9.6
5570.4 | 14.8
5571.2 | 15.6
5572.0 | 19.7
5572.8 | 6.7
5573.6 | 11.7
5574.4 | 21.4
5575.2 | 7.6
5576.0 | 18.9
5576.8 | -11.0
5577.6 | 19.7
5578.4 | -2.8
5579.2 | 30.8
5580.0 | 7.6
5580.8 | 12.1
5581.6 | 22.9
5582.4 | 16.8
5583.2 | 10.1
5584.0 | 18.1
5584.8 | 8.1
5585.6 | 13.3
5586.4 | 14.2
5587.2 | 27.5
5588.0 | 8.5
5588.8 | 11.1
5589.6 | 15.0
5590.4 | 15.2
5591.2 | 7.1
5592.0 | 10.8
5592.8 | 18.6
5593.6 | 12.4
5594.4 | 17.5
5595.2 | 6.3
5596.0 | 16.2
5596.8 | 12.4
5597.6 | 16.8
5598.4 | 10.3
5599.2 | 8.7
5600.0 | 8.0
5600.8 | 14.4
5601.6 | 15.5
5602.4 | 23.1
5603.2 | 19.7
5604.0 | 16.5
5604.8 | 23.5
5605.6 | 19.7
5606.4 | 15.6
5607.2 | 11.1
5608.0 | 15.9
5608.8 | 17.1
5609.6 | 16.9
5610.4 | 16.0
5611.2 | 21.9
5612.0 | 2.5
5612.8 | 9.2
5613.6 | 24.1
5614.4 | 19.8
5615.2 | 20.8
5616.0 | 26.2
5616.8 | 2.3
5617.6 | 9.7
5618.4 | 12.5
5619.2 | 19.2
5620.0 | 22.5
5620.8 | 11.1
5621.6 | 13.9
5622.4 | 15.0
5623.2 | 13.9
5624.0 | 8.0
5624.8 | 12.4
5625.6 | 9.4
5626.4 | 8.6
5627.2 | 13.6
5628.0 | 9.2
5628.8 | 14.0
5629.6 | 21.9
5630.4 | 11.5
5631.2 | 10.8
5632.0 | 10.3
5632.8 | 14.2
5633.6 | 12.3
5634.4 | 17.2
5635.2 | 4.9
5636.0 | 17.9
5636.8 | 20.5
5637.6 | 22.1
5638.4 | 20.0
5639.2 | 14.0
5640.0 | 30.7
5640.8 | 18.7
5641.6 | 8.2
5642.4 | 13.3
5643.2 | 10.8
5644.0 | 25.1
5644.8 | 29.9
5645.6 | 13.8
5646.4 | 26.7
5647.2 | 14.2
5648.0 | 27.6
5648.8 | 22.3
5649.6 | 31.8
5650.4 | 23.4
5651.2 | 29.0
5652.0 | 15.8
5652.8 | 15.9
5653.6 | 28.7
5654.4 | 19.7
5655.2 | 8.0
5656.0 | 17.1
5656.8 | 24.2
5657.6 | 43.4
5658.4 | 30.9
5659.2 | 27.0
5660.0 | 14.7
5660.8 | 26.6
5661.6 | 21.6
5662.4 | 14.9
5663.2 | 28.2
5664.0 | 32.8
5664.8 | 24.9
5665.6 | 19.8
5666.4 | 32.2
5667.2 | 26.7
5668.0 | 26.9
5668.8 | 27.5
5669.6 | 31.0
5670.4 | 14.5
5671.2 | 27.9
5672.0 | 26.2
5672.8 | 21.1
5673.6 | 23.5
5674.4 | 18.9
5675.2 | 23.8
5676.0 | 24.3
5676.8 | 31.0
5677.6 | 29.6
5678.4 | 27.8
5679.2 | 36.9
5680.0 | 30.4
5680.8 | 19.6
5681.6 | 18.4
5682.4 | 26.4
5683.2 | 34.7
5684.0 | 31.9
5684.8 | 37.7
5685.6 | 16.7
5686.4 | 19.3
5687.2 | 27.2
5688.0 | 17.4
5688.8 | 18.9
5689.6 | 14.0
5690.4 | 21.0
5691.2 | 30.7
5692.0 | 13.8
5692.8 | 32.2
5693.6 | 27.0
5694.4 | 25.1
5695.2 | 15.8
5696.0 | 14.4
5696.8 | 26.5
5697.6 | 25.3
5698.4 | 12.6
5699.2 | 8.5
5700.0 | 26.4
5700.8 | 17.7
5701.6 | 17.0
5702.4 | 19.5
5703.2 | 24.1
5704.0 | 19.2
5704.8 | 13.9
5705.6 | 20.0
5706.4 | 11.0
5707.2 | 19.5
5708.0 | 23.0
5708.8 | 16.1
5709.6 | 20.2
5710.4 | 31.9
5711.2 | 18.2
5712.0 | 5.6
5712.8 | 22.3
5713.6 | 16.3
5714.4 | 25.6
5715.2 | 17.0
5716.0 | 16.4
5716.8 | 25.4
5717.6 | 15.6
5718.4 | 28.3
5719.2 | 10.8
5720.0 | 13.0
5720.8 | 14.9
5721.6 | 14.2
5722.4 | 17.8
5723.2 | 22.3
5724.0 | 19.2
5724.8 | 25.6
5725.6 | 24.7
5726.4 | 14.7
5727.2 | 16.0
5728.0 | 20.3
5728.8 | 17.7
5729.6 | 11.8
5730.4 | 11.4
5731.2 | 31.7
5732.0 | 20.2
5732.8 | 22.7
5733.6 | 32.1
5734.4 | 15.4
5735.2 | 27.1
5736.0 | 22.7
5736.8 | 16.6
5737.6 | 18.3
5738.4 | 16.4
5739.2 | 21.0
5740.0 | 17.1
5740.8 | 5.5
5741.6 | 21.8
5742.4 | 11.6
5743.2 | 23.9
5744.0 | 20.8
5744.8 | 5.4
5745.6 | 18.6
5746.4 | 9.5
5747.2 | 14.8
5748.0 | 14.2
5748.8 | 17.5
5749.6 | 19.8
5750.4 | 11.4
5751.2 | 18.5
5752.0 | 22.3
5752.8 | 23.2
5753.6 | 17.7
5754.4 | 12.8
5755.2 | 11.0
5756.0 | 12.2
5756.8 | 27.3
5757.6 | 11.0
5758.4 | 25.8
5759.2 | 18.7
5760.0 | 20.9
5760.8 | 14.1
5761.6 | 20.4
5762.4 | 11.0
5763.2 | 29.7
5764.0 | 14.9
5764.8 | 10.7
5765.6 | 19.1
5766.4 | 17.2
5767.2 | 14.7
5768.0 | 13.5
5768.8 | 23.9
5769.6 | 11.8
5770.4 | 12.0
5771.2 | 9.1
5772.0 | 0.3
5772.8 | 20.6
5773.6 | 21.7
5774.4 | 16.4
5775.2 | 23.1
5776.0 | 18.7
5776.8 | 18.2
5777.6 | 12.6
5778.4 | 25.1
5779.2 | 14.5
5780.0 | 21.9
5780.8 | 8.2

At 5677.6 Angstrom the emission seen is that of Mg II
